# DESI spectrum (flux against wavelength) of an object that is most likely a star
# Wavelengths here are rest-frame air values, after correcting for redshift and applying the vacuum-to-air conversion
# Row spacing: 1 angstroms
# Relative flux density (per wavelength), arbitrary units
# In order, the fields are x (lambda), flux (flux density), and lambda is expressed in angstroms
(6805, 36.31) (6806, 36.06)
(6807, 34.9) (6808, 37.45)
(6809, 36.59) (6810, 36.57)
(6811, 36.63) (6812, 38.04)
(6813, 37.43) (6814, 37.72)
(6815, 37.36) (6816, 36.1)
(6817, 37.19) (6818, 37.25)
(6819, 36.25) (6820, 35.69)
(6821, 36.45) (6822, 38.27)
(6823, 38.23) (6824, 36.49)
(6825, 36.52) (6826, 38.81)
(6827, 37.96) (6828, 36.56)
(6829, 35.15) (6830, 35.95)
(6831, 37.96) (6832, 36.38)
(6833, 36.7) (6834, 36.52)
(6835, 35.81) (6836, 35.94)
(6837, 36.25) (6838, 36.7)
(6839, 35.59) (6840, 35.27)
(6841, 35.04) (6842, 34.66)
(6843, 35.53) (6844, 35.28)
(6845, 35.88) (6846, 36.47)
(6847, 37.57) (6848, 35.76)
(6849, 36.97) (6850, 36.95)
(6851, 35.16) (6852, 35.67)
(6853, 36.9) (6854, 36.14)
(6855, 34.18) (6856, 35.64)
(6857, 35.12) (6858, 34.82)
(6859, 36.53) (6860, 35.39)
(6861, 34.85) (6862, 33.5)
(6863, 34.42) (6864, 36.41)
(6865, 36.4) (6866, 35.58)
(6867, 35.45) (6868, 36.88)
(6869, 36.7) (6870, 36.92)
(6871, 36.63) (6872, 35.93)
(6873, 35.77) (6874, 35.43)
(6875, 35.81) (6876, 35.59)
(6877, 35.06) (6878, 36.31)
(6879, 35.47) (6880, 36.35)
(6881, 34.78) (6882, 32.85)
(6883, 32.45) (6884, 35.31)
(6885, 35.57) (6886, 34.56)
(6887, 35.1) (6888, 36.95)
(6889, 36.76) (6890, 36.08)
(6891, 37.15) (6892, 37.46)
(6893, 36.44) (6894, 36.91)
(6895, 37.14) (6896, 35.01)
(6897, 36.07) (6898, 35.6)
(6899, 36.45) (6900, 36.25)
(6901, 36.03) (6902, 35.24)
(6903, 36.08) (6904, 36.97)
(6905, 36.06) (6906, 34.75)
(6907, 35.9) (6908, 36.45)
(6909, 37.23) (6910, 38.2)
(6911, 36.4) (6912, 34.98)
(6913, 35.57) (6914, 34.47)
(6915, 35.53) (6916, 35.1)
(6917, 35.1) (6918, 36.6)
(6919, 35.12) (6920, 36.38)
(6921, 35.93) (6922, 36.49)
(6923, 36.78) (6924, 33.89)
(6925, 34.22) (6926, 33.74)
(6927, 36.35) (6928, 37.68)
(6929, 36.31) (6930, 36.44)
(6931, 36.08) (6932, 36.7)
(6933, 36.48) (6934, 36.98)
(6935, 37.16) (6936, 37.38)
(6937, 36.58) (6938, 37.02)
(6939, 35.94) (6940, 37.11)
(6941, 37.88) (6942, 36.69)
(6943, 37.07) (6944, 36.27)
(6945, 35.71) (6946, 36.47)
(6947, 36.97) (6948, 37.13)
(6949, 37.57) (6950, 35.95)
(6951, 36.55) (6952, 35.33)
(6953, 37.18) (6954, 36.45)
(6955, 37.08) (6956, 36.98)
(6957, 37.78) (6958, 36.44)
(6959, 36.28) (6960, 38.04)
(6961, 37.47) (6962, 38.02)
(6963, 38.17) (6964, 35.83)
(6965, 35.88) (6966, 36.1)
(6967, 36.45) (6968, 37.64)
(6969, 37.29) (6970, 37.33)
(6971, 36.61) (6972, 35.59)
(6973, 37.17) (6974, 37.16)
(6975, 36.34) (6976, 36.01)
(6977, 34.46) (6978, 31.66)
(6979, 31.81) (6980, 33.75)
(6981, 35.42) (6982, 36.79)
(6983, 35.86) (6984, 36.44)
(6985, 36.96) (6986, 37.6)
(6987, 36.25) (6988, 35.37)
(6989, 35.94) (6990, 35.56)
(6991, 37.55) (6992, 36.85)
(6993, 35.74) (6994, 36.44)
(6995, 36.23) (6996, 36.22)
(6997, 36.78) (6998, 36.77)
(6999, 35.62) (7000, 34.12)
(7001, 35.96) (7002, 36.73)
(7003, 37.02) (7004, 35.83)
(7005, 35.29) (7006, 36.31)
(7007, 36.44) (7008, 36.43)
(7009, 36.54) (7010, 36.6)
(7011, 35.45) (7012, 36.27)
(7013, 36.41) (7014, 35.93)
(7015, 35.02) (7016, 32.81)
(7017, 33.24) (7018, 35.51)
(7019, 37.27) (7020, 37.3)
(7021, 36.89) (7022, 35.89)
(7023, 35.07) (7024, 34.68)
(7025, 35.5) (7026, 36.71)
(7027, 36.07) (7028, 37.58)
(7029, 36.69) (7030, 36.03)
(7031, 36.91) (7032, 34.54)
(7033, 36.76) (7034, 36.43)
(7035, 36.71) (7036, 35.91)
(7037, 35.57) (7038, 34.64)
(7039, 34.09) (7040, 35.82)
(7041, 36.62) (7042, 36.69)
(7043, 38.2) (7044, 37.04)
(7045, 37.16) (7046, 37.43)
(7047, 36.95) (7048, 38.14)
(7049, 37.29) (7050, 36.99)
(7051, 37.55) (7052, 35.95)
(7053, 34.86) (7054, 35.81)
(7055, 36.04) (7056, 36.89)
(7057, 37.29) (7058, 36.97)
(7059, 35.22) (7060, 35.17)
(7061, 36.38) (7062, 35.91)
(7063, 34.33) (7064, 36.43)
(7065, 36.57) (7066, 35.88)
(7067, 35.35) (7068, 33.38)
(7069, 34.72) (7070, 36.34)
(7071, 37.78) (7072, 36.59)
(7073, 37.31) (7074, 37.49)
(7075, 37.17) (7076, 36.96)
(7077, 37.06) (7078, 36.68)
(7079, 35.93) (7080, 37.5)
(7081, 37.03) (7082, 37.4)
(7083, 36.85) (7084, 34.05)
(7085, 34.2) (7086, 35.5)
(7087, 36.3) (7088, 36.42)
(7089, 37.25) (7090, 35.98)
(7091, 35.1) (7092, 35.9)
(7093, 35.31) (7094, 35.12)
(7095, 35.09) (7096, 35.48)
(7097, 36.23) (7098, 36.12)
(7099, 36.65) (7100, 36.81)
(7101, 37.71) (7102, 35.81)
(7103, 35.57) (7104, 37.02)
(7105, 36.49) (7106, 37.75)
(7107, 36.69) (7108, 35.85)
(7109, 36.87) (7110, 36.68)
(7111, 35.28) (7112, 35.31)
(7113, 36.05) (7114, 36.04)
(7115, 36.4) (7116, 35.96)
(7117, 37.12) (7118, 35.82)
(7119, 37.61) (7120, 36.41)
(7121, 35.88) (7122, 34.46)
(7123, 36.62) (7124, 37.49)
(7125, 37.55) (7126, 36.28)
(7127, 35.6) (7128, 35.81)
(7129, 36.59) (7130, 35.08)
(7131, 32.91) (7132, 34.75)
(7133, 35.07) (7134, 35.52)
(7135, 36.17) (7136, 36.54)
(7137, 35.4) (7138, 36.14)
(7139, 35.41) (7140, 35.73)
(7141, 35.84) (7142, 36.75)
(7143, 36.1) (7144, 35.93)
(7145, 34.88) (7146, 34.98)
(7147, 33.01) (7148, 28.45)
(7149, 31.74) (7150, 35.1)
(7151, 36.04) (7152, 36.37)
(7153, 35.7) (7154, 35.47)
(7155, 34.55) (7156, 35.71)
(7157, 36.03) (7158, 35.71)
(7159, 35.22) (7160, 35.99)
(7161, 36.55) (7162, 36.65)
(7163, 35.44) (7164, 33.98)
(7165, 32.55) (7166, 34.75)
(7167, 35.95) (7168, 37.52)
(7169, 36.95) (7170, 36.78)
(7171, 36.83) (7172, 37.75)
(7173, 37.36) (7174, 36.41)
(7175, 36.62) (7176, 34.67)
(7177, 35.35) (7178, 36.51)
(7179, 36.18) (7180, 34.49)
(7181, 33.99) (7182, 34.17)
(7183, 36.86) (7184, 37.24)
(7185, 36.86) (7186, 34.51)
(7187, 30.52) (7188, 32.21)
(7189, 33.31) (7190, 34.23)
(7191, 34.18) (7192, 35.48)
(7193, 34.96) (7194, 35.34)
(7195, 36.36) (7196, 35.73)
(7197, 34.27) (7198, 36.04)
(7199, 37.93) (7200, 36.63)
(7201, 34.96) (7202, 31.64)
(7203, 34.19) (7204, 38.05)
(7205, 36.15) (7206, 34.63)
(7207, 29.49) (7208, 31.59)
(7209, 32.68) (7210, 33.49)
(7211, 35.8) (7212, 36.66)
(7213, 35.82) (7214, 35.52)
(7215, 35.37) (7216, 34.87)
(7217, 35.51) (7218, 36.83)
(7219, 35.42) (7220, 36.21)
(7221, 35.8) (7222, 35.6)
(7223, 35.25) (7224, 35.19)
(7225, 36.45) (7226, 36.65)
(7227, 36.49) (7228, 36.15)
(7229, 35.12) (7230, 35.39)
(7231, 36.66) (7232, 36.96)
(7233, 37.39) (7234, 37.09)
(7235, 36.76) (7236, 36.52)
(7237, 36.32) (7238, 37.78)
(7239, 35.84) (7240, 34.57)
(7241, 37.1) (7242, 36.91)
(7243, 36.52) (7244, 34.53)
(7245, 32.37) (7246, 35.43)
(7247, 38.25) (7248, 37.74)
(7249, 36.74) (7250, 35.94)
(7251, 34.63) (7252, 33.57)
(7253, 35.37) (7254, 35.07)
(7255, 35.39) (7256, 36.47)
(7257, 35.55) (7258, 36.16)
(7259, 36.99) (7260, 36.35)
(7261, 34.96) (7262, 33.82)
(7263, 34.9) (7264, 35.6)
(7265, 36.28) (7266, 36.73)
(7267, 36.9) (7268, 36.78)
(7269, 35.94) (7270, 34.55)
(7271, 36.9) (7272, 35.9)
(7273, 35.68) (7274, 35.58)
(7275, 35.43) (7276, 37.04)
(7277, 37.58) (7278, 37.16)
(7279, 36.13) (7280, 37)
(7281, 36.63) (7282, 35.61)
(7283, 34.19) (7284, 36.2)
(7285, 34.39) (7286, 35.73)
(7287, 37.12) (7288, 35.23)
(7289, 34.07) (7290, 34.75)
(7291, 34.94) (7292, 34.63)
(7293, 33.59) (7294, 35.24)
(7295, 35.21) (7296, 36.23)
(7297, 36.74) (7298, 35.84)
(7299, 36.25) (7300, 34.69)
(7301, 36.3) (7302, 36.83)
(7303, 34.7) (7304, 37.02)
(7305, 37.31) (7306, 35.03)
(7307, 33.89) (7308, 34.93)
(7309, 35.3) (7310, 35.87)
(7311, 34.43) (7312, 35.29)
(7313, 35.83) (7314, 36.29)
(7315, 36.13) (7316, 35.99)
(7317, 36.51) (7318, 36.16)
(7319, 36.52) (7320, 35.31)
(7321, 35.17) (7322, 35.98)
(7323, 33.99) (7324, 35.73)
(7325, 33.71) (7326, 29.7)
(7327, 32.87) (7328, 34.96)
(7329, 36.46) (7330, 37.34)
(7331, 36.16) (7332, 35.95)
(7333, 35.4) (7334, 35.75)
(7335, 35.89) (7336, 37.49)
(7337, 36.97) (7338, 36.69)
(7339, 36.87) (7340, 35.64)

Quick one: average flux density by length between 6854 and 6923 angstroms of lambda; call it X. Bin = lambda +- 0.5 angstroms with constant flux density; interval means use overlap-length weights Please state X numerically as 35.8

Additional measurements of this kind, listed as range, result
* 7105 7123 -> 36.3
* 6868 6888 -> 35.5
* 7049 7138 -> 36.1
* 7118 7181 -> 35.6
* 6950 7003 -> 36.3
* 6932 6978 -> 36.7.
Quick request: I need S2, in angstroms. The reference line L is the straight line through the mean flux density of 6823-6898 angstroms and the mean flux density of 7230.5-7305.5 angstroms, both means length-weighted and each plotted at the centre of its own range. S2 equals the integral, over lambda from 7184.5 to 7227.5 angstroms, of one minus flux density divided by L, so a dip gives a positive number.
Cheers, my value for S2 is 1.1 angstroms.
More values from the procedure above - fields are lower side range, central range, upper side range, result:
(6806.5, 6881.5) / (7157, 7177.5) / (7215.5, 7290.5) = 0.0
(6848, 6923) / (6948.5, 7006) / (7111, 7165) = -0.9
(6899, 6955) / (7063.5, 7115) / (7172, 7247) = -0.6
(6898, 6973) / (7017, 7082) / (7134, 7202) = -0.8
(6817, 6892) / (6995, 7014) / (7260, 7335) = -0.2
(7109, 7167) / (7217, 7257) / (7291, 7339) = -0.5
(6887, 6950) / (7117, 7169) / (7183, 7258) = 0.3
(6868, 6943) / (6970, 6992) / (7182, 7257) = 0.1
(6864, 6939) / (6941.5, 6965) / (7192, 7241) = -0.6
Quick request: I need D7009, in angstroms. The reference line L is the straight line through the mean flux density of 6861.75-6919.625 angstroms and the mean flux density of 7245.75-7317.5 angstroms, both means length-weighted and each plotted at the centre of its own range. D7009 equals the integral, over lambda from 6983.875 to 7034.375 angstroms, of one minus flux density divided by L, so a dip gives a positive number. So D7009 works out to -0.4 angstroms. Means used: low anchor 35.8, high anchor 35.8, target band 36.1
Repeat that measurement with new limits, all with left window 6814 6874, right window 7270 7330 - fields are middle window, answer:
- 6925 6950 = -0.4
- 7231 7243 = -0.3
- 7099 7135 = -0.4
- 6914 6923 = 0.1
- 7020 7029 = -0.1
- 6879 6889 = 0.3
